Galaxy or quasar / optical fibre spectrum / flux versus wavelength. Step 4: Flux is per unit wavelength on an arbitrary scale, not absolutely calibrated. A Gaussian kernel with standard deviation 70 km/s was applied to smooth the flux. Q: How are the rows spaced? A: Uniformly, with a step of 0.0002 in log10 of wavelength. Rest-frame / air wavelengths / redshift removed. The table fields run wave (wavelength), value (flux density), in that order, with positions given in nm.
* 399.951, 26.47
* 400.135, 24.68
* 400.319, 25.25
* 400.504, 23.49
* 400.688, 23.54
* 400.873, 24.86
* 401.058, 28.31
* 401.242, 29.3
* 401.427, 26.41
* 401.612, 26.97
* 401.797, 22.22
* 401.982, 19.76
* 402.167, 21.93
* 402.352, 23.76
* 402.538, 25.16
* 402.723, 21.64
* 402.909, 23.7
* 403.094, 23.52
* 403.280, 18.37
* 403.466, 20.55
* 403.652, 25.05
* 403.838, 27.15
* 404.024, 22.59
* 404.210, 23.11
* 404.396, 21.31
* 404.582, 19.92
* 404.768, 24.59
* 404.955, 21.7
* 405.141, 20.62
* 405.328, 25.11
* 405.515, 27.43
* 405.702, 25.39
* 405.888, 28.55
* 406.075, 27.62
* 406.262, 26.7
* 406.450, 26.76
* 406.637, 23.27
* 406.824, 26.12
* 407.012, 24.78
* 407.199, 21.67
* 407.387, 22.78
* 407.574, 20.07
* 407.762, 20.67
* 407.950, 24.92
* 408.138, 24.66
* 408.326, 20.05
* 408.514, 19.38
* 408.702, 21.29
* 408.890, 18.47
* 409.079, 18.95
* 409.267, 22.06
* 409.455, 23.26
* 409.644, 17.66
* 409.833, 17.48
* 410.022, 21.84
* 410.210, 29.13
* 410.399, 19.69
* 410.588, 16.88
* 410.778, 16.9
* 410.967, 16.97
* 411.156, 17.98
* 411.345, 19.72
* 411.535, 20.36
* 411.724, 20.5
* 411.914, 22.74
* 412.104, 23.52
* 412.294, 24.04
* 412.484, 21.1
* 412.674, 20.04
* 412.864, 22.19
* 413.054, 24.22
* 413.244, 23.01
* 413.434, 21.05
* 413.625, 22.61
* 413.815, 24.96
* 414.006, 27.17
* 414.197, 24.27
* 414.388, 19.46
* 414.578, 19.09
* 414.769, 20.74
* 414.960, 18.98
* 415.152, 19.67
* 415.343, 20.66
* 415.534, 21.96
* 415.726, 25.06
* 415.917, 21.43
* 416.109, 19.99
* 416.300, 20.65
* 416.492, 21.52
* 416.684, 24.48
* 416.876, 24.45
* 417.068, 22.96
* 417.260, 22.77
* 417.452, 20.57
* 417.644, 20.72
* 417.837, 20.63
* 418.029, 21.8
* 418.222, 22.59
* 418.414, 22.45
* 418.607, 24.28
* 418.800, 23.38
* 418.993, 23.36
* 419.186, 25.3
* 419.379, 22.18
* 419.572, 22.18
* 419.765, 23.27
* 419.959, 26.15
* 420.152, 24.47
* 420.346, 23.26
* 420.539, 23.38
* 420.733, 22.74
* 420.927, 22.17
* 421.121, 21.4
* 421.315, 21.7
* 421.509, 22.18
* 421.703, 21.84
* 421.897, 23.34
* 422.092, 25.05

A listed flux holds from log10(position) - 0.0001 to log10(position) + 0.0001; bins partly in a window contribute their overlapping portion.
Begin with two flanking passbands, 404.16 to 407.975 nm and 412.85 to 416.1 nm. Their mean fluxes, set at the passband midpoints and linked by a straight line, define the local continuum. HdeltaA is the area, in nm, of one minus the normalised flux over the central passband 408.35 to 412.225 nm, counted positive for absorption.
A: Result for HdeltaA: 0.46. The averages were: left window 23.9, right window 22.1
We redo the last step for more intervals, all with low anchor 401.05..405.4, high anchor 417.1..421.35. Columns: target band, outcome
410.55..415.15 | 0.358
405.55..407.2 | -0.192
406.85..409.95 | 0.257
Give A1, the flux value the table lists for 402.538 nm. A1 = 25.16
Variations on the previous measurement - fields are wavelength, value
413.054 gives 24.22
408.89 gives 18.47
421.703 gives 21.84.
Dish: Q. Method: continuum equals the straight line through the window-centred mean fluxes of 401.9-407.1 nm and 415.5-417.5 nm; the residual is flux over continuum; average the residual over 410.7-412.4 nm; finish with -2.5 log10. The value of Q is 0.13 mag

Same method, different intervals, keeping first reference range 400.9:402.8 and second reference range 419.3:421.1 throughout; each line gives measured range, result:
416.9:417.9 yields 0.08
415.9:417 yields 0.06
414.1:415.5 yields 0.16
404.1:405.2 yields 0.11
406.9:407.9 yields 0.09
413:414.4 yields 0.01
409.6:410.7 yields 0.17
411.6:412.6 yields 0.07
